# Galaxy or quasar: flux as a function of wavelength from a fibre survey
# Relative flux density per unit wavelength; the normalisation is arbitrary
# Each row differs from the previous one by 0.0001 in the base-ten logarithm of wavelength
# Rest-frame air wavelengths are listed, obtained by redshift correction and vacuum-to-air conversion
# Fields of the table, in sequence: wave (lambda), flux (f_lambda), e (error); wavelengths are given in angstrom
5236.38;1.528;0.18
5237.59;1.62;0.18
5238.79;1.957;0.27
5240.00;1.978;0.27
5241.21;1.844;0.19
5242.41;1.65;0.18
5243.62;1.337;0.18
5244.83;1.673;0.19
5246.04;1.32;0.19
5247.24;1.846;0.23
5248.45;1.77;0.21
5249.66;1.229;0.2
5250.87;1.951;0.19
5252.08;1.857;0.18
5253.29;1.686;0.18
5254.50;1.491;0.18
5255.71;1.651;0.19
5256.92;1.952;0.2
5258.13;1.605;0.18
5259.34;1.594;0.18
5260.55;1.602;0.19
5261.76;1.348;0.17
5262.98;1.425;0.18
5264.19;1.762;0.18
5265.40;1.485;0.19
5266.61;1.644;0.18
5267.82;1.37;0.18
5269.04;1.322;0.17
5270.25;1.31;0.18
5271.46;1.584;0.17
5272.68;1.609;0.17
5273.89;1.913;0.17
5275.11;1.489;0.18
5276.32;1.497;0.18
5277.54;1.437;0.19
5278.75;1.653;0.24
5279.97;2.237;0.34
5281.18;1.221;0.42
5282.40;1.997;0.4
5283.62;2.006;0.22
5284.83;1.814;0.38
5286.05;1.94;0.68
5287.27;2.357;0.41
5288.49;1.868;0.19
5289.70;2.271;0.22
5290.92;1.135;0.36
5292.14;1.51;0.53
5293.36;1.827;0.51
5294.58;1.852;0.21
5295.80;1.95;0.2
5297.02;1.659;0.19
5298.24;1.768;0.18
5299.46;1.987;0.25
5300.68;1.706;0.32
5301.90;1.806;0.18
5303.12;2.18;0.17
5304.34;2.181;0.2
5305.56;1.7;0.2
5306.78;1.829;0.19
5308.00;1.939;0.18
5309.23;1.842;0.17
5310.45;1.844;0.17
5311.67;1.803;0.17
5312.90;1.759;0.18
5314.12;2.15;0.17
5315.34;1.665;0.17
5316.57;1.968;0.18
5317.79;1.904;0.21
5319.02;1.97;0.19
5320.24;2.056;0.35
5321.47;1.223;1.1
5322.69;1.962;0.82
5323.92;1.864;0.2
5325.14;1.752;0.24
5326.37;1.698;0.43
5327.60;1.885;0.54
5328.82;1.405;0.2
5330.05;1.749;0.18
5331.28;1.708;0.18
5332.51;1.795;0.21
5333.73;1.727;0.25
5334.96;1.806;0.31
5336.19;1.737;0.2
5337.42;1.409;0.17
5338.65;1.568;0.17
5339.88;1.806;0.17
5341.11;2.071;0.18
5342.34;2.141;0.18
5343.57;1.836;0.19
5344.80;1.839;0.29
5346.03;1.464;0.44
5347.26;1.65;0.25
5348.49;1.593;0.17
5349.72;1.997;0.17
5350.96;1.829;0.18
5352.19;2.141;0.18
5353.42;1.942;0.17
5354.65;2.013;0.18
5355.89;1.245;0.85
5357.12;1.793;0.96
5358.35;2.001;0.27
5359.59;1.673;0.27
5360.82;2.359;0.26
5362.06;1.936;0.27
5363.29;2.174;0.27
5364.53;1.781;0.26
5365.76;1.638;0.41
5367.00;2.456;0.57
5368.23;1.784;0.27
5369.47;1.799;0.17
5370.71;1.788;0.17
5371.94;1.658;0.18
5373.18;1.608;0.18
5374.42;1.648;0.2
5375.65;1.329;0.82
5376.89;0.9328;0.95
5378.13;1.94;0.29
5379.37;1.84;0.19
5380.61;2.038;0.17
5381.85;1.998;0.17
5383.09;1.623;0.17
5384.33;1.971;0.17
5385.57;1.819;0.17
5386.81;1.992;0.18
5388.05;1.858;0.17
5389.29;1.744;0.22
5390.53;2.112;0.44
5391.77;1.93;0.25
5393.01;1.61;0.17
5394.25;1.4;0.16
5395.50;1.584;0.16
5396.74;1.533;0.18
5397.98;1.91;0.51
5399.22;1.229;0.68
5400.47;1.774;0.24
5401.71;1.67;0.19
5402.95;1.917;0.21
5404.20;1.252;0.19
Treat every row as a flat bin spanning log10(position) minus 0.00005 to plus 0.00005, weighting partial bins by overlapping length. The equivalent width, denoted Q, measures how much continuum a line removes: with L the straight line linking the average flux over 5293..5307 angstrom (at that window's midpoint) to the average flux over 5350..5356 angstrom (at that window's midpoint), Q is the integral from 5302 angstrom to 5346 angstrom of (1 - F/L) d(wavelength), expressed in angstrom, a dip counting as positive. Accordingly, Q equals 1.5 angstrom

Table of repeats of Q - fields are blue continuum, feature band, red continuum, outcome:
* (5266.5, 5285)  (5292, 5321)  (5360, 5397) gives -3.3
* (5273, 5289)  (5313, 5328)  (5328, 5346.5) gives -0.7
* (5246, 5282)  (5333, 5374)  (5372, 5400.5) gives -3.5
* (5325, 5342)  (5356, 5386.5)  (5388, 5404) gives -1.8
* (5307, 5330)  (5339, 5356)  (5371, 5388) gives -0.6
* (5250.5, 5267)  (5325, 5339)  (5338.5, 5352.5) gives 0.9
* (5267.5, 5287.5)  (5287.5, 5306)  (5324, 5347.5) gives -1.5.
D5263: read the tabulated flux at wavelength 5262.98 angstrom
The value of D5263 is 1.425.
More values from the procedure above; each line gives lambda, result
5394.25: 1.4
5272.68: 1.609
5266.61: 1.644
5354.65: 2.013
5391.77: 1.93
